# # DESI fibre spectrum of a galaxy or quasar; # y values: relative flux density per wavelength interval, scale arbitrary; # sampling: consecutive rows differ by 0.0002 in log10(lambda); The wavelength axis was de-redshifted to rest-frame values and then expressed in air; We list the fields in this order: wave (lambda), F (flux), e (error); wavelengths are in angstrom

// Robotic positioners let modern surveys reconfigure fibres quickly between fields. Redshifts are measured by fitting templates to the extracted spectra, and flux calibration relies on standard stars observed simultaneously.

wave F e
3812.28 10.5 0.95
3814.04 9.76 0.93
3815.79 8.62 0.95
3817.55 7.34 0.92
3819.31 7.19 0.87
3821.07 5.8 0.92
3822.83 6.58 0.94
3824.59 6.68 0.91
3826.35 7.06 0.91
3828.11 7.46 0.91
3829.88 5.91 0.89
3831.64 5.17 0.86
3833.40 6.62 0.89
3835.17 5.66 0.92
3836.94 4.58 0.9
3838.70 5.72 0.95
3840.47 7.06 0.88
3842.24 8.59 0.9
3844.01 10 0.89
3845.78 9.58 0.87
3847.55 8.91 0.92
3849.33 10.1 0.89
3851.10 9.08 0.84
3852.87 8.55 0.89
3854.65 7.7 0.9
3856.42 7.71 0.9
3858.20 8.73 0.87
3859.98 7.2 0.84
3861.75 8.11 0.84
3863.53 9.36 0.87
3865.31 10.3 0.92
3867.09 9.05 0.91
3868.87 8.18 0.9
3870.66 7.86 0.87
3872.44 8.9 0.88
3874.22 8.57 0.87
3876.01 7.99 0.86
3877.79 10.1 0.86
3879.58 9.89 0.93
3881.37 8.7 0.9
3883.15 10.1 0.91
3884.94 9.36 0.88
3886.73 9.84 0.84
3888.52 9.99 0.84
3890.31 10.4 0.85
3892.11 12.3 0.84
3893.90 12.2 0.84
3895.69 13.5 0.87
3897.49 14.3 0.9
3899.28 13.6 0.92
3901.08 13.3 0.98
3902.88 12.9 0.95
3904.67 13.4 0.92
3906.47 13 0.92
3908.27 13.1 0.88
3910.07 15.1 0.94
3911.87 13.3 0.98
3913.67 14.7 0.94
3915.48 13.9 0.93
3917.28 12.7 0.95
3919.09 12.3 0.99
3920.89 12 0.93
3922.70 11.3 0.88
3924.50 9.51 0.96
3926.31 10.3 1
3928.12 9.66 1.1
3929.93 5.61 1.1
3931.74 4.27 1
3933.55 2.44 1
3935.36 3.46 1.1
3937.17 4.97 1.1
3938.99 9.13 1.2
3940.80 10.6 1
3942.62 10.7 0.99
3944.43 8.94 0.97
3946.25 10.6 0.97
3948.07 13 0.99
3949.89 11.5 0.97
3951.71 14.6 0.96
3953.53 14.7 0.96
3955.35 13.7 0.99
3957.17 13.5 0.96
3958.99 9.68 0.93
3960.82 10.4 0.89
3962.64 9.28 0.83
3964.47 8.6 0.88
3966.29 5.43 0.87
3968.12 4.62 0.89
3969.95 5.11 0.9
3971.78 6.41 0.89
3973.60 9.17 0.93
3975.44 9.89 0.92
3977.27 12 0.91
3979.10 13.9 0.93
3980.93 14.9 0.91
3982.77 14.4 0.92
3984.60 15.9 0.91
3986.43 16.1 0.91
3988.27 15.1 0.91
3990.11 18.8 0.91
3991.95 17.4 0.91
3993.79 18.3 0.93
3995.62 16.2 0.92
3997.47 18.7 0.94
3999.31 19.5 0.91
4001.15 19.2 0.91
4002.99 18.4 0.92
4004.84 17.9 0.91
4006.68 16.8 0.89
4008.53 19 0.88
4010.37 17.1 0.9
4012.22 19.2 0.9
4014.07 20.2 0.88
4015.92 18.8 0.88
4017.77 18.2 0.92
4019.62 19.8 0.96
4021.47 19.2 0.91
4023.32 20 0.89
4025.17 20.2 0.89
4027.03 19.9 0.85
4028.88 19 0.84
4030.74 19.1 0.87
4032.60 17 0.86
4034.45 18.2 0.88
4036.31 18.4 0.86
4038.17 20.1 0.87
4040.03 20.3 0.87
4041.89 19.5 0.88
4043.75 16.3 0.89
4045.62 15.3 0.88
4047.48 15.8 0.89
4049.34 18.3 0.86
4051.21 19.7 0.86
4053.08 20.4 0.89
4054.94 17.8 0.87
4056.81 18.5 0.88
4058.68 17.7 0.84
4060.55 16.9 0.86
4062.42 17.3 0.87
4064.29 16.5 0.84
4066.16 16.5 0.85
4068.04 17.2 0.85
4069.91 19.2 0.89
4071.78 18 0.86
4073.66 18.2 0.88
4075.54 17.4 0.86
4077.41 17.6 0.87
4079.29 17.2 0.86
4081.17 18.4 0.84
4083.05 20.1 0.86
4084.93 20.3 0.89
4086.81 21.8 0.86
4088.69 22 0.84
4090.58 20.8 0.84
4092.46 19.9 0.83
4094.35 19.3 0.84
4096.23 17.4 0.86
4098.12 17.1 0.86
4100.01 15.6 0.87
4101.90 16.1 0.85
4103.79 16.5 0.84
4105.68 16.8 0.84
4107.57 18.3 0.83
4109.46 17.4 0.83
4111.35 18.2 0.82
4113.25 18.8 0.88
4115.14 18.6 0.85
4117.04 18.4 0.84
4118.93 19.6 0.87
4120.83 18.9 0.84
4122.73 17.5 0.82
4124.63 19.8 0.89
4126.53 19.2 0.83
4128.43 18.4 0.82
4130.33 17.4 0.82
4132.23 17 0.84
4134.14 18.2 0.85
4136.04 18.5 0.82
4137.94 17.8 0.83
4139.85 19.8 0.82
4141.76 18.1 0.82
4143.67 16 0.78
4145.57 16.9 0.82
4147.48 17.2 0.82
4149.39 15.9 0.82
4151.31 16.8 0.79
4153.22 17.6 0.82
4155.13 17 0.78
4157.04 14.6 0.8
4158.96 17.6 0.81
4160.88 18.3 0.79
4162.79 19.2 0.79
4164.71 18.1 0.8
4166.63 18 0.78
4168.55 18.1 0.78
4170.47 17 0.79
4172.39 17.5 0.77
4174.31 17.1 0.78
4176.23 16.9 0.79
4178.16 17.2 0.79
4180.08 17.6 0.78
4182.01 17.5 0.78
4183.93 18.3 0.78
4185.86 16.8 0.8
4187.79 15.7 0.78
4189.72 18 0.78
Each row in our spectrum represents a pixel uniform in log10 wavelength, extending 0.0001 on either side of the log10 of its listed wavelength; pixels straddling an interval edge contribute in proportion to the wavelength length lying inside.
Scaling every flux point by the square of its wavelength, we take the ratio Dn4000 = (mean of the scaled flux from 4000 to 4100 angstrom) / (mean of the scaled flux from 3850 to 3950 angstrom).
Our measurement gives 1.98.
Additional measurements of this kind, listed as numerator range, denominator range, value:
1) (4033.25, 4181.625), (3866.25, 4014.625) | 1.62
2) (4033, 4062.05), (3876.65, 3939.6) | 1.82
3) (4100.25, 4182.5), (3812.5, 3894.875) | 2.43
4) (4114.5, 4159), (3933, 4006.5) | 1.57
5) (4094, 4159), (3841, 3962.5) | 1.91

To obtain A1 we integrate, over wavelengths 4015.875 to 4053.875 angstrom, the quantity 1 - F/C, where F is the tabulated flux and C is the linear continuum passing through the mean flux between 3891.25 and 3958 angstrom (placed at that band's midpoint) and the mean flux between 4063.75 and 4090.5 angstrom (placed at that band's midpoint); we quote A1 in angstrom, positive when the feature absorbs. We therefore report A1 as -4.8 angstrom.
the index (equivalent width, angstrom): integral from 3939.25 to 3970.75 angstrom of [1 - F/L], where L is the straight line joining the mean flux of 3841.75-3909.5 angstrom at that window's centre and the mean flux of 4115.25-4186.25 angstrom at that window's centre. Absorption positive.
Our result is 5.2 angstrom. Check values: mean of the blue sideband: 10.2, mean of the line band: 10.3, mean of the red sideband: 17.7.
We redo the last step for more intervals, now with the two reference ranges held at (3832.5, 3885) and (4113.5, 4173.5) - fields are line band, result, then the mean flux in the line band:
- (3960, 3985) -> 4.8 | 9.88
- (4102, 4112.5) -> -0.4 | 17.4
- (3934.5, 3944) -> 2.8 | 7.86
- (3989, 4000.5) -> -4.6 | 18.1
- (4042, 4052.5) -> -2.0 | 17.4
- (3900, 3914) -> -5.0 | 13.6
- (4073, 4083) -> -1.5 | 18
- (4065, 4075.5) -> -1.6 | 17.7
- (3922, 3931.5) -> 1.6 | 8.88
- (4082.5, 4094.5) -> -3.5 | 20.7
